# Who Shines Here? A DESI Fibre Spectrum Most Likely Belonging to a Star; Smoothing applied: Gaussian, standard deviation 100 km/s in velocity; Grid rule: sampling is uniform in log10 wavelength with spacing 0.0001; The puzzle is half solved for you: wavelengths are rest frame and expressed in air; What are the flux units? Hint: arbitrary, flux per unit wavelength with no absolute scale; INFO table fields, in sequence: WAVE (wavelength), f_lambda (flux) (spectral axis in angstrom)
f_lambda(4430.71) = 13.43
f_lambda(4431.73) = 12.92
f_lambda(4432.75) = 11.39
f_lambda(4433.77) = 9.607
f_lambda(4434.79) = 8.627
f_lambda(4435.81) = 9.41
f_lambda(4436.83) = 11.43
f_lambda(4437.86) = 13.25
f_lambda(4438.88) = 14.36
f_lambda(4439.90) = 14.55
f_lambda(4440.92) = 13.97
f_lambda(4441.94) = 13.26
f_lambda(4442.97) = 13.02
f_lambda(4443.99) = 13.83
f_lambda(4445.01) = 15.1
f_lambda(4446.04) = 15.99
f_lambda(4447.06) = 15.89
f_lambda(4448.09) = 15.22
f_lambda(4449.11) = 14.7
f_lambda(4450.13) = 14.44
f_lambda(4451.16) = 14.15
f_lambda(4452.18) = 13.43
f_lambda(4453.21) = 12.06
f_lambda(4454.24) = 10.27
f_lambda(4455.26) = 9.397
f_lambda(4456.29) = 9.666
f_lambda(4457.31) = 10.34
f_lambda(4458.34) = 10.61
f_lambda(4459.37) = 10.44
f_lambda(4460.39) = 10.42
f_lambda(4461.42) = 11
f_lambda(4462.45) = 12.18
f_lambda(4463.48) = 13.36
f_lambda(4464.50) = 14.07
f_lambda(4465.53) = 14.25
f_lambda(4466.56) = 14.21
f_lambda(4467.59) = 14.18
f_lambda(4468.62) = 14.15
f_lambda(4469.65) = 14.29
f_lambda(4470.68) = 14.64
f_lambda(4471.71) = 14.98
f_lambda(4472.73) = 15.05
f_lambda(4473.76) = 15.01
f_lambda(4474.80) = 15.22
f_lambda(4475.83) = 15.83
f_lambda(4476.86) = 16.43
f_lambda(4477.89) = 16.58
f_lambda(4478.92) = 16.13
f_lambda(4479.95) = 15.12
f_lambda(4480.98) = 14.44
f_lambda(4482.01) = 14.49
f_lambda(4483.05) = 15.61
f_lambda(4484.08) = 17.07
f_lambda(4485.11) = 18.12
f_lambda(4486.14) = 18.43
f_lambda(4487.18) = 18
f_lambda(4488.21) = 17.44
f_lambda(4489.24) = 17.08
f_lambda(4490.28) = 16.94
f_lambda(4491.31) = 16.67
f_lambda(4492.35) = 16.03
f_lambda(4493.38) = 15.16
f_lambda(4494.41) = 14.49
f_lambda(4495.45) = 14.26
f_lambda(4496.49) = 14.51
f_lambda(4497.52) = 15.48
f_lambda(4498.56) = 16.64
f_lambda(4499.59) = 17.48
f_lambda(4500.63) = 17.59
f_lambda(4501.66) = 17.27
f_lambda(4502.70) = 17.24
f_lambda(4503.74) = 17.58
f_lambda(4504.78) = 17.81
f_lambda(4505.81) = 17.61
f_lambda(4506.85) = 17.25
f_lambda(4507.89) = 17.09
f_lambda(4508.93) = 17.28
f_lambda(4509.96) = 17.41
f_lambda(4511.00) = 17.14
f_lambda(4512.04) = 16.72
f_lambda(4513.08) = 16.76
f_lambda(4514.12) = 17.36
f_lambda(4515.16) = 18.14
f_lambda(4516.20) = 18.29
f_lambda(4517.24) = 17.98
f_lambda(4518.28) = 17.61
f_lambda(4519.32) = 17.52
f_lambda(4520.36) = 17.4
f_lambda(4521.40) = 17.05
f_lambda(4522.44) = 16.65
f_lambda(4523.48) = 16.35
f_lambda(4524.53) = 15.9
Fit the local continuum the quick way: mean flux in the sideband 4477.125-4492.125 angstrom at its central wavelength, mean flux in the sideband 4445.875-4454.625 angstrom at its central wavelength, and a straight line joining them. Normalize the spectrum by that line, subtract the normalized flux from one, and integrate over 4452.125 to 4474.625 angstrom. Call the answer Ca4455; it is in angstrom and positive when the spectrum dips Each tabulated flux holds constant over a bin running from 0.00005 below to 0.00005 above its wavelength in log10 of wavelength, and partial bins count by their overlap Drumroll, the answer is 3.5 angstrom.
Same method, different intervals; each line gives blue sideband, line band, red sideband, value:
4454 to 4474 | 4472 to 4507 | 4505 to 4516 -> -2.7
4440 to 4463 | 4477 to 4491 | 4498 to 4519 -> -1.1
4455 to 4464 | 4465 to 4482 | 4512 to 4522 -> -3.4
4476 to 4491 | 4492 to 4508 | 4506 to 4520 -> 0.6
